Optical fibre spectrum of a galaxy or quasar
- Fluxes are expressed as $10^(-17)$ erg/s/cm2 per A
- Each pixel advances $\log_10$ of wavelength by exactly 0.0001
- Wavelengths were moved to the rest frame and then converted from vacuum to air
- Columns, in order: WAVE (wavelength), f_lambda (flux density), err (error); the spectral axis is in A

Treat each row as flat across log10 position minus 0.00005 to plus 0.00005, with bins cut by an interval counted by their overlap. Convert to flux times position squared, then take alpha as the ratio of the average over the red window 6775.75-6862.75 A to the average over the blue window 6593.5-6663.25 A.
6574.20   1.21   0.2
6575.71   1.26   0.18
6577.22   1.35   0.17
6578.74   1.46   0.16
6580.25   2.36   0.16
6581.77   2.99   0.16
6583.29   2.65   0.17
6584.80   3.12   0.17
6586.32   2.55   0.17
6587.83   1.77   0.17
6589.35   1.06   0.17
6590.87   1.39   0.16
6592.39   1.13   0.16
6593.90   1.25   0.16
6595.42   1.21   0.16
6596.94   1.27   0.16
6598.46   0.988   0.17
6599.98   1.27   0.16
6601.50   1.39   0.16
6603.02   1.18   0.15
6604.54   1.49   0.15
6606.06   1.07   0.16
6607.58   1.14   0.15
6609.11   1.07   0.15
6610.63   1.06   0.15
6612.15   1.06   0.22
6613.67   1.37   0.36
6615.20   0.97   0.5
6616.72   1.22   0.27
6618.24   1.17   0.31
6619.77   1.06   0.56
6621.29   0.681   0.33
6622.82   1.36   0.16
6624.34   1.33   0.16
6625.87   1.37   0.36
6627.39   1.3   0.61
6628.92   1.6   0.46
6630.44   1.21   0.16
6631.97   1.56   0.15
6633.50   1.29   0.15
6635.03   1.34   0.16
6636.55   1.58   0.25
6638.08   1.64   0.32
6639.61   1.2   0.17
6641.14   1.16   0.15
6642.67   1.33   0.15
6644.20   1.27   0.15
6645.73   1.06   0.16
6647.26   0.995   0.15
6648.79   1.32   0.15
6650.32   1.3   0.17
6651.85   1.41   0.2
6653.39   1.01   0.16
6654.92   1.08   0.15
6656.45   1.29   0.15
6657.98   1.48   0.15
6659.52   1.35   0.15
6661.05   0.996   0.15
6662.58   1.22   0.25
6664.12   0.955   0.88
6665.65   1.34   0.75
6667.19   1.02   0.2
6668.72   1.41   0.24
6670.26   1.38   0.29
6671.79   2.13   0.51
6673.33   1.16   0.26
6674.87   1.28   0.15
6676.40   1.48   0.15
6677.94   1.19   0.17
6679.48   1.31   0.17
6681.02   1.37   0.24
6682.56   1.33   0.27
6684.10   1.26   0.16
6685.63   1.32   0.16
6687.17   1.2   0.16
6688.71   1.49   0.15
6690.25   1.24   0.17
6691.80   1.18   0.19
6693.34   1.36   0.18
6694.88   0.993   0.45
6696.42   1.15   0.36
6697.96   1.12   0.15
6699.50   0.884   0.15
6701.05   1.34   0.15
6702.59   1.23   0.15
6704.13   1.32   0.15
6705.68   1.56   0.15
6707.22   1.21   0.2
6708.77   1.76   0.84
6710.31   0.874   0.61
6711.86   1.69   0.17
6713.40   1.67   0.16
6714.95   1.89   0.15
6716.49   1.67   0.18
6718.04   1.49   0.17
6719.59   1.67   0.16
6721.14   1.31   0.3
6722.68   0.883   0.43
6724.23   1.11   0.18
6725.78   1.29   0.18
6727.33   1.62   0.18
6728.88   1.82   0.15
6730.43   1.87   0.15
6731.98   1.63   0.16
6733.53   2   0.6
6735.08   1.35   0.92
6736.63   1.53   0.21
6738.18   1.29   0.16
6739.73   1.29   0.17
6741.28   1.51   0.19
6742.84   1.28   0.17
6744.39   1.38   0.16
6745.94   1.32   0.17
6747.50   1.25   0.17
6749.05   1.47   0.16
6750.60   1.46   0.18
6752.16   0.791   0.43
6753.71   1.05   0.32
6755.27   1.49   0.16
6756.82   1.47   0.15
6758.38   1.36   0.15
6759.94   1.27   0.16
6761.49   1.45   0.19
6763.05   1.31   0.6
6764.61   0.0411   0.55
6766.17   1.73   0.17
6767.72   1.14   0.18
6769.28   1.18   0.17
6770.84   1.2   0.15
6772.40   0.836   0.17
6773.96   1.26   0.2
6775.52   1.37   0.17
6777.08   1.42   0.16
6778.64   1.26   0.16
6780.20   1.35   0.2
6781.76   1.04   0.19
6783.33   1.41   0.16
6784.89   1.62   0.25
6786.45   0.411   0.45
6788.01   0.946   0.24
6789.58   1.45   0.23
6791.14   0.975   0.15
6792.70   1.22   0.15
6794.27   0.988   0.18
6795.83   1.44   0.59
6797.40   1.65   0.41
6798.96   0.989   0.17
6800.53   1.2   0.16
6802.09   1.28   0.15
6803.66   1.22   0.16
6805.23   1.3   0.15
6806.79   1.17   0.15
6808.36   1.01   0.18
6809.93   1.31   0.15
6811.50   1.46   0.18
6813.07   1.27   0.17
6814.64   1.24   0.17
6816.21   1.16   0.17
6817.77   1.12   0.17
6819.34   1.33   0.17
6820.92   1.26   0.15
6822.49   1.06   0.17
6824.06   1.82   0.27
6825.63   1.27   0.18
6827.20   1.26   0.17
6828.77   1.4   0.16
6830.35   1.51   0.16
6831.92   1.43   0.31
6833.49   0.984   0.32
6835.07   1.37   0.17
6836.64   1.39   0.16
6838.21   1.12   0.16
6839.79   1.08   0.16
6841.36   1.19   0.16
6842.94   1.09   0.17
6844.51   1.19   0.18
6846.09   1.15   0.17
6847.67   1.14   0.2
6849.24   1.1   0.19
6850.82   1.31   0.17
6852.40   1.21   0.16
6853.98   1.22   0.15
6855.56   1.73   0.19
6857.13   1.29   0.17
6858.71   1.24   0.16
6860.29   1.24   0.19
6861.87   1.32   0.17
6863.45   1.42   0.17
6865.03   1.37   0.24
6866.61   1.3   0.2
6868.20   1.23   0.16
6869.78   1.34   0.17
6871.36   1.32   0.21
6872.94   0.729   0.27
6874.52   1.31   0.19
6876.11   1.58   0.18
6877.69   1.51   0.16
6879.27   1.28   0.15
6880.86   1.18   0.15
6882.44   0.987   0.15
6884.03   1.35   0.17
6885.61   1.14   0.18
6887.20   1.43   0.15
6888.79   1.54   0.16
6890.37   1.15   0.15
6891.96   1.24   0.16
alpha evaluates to 1.07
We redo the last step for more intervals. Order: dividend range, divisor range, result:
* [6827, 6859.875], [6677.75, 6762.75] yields 0.95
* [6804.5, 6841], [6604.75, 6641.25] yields 1.08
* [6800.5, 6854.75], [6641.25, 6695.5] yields 1.03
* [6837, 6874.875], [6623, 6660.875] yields 1.01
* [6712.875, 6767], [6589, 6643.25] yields 1.17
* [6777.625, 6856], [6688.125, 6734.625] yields 0.91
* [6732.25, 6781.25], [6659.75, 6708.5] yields 1.04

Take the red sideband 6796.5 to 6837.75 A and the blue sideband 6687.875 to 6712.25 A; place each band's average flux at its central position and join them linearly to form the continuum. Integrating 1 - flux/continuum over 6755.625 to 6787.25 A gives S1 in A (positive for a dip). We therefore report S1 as 1.7 A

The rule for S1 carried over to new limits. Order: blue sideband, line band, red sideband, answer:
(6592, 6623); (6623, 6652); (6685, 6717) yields -2.7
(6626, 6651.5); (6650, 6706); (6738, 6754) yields 1.7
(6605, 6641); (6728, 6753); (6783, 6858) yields -4.2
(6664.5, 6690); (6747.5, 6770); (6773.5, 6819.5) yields 0.6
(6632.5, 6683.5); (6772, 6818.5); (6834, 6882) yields 2.0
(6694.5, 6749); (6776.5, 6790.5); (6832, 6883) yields 1.4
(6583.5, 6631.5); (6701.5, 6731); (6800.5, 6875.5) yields -3.7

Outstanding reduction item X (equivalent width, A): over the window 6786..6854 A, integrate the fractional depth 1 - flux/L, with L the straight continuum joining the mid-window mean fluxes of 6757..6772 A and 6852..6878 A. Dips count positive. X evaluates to 1.80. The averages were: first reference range 1.19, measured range 1.22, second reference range 1.31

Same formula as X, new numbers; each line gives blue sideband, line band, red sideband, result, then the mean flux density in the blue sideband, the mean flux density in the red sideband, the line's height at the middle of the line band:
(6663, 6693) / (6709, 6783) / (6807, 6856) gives -3.70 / 1.32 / 1.26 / 1.29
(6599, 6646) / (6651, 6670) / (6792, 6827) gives 0.55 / 1.25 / 1.26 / 1.25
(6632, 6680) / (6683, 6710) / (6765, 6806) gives 0.07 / 1.29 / 1.22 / 1.27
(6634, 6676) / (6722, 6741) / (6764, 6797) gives -4.12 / 1.29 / 1.17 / 1.21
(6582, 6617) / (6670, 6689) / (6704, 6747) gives 1.18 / 1.45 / 1.48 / 1.46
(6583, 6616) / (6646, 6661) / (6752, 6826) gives 1.42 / 1.41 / 1.22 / 1.36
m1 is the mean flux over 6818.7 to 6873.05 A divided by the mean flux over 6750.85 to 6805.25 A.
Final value 1.1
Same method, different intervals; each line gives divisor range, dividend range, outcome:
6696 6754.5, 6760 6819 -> 0.86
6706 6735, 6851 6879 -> 0.86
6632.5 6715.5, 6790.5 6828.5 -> 0.96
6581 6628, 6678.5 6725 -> 0.94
